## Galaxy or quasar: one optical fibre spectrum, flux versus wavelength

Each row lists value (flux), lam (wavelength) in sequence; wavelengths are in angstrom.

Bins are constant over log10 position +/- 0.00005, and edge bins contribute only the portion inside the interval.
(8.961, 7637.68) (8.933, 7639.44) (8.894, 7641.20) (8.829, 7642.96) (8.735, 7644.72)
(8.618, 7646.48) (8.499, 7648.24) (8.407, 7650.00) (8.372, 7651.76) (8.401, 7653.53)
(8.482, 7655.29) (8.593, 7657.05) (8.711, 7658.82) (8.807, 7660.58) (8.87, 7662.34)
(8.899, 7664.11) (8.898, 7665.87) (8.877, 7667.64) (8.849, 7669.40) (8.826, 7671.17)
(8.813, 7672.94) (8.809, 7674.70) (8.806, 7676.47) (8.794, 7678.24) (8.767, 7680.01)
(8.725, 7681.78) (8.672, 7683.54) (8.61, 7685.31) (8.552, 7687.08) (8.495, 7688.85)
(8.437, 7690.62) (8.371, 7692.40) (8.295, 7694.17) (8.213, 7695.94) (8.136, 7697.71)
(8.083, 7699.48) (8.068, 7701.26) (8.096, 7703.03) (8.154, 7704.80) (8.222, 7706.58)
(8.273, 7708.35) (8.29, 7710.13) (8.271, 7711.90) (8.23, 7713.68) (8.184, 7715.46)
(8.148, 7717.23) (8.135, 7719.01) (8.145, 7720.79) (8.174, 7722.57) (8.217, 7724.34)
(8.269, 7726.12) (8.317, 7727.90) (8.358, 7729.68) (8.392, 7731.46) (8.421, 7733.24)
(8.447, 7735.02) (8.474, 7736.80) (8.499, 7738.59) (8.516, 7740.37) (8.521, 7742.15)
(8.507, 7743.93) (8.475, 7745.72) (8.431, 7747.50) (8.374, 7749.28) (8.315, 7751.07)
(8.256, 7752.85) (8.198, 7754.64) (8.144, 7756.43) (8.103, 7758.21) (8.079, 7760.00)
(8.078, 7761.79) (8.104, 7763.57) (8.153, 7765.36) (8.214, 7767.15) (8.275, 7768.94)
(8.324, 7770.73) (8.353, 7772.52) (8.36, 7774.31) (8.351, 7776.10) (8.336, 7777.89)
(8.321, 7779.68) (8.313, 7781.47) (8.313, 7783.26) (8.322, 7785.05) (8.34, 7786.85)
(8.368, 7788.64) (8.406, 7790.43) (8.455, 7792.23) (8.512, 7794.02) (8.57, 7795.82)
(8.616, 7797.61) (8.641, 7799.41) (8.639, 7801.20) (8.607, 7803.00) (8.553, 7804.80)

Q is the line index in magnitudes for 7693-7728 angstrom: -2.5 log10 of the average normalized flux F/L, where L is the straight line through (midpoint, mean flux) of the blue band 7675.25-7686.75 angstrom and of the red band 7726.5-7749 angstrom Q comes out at 0.05 mag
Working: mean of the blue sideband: 8.72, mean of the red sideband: 8.44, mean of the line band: 8.2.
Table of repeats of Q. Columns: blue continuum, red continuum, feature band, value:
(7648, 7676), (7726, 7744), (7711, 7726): 0.04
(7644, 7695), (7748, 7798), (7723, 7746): 0.00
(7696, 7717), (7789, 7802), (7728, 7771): 0.01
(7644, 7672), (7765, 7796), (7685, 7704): 0.04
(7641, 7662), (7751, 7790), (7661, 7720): 0.00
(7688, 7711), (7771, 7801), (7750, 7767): 0.03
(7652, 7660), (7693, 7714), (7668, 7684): -0.05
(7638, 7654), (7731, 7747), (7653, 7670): -0.02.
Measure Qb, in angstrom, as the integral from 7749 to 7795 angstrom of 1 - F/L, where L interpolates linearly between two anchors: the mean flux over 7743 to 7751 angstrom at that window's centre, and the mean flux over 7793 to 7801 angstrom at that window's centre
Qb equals 1.2 angstrom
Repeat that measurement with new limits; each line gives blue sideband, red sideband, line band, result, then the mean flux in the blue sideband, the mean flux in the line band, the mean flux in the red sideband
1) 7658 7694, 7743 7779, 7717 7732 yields 0.4 angstrom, 8.72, 8.24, 8.27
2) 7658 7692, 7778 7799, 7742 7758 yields 0.4 angstrom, 8.74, 8.34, 8.42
